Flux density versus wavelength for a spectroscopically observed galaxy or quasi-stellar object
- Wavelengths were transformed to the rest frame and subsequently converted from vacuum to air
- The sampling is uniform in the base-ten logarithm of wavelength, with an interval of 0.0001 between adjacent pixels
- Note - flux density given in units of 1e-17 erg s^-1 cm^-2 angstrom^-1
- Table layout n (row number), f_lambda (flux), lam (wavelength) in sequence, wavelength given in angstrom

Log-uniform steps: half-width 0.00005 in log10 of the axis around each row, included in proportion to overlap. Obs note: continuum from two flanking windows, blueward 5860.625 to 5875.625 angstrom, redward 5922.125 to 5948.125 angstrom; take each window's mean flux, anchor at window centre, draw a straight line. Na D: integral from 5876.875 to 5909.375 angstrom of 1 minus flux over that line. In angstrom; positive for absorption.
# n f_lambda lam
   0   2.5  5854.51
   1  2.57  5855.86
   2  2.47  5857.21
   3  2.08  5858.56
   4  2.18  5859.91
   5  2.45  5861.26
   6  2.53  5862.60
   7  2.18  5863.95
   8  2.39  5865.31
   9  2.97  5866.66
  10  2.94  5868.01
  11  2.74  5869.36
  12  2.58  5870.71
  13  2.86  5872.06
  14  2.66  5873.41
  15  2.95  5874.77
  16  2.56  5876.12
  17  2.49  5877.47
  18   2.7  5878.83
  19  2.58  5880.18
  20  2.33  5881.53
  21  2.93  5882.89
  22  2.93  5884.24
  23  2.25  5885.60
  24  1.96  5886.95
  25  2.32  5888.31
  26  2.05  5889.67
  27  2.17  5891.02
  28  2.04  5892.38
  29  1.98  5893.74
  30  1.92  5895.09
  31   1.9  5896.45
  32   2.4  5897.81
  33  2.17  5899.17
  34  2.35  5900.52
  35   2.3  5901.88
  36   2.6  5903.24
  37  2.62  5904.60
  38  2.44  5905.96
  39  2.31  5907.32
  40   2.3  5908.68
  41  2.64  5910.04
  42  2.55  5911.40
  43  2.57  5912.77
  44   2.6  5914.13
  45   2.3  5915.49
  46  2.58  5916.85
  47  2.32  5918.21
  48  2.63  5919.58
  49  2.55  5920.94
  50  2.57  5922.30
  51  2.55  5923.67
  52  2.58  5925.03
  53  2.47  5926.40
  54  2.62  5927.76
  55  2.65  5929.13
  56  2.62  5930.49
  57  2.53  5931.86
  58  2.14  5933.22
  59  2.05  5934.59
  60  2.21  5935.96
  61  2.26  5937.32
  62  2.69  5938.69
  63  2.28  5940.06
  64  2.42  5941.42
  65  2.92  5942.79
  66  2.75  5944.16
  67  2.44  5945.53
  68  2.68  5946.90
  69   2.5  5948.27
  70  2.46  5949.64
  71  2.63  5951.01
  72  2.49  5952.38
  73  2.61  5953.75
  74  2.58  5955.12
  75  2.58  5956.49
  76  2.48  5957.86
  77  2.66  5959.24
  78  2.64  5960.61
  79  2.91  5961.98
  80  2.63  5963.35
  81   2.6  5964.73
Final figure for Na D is 3.3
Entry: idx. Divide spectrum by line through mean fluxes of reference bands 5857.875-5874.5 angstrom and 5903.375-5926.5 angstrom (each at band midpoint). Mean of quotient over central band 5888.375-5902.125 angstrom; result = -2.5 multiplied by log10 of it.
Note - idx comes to 0.18 mag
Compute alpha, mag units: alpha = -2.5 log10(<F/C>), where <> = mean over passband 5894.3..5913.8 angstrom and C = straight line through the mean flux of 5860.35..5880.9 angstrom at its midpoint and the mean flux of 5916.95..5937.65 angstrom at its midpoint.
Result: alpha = 0.07 mag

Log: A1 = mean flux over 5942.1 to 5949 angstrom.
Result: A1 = 2.65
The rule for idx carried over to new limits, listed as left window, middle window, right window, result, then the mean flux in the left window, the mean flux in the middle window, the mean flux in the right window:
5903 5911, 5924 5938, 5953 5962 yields 0.056 mag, 2.48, 2.42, 2.62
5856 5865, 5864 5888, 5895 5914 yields -0.118 mag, 2.33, 2.62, 2.38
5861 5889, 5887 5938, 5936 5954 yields 0.084 mag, 2.59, 2.37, 2.54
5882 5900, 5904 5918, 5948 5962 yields -0.064 mag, 2.23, 2.48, 2.58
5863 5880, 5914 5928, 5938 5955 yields 0.036 mag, 2.66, 2.52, 2.57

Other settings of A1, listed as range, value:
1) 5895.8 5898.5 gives 2.15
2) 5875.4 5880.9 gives 2.59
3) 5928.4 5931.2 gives 2.63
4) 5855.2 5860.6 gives 2.32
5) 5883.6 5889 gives 2.36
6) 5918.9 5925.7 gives 2.58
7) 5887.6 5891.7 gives 2.18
